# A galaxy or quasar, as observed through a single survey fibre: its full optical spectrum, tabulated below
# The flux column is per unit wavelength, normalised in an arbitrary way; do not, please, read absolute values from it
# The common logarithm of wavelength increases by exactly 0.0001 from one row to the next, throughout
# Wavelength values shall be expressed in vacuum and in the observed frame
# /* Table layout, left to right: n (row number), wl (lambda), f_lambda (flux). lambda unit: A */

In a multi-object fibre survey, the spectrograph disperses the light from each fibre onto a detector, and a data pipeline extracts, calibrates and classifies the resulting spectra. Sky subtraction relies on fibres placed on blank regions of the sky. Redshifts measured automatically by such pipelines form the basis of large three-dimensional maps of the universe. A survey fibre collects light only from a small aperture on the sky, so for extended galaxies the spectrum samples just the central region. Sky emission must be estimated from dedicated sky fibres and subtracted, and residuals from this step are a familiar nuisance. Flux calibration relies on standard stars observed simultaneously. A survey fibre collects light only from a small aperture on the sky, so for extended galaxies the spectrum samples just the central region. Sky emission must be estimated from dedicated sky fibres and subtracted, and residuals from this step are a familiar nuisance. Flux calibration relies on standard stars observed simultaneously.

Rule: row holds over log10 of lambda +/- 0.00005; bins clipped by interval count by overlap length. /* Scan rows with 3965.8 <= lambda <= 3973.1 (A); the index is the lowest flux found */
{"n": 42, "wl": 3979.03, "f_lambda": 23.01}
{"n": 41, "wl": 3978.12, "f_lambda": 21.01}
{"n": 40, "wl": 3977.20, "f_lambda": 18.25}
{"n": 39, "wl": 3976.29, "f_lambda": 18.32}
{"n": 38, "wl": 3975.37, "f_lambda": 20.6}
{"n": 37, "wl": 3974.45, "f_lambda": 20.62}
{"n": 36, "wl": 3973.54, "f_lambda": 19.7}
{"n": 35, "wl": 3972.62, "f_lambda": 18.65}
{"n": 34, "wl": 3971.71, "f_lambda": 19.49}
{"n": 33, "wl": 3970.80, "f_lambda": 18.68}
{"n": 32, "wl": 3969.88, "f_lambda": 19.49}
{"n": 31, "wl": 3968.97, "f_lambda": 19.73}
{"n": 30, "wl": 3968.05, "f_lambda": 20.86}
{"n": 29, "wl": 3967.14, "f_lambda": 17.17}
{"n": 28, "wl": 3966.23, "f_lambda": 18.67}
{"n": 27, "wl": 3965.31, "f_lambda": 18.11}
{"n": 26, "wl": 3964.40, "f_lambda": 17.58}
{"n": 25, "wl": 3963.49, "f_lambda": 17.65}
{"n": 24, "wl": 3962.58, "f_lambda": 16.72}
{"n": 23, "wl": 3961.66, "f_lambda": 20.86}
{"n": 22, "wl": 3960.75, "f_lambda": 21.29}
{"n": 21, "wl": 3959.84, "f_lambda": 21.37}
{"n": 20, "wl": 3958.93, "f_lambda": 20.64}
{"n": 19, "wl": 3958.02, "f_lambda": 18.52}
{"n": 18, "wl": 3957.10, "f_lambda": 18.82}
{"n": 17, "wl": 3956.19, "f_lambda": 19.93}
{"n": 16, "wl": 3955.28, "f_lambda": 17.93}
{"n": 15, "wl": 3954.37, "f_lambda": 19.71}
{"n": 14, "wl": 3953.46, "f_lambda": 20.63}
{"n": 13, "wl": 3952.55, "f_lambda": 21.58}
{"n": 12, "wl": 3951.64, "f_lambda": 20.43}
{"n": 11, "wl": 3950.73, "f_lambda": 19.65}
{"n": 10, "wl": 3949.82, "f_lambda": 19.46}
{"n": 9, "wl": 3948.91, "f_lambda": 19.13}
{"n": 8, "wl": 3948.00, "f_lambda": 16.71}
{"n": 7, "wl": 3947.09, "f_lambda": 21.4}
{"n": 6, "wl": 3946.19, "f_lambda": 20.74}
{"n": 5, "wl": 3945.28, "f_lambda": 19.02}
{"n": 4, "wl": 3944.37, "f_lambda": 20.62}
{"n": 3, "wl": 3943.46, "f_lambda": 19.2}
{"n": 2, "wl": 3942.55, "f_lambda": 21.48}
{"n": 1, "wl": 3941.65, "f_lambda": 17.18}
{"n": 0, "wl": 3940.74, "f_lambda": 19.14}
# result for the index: 17.17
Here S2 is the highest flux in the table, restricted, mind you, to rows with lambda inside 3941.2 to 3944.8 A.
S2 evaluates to 21.48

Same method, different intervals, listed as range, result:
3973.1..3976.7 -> 20.62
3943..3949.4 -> 21.4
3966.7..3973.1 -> 20.86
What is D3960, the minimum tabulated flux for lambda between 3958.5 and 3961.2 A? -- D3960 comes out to 20.64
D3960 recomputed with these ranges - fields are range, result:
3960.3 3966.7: 16.72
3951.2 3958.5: 17.93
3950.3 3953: 19.65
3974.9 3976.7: 18.32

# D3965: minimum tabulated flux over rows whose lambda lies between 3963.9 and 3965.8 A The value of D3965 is 17.58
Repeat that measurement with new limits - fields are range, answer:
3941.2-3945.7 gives 17.18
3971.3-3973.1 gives 18.65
